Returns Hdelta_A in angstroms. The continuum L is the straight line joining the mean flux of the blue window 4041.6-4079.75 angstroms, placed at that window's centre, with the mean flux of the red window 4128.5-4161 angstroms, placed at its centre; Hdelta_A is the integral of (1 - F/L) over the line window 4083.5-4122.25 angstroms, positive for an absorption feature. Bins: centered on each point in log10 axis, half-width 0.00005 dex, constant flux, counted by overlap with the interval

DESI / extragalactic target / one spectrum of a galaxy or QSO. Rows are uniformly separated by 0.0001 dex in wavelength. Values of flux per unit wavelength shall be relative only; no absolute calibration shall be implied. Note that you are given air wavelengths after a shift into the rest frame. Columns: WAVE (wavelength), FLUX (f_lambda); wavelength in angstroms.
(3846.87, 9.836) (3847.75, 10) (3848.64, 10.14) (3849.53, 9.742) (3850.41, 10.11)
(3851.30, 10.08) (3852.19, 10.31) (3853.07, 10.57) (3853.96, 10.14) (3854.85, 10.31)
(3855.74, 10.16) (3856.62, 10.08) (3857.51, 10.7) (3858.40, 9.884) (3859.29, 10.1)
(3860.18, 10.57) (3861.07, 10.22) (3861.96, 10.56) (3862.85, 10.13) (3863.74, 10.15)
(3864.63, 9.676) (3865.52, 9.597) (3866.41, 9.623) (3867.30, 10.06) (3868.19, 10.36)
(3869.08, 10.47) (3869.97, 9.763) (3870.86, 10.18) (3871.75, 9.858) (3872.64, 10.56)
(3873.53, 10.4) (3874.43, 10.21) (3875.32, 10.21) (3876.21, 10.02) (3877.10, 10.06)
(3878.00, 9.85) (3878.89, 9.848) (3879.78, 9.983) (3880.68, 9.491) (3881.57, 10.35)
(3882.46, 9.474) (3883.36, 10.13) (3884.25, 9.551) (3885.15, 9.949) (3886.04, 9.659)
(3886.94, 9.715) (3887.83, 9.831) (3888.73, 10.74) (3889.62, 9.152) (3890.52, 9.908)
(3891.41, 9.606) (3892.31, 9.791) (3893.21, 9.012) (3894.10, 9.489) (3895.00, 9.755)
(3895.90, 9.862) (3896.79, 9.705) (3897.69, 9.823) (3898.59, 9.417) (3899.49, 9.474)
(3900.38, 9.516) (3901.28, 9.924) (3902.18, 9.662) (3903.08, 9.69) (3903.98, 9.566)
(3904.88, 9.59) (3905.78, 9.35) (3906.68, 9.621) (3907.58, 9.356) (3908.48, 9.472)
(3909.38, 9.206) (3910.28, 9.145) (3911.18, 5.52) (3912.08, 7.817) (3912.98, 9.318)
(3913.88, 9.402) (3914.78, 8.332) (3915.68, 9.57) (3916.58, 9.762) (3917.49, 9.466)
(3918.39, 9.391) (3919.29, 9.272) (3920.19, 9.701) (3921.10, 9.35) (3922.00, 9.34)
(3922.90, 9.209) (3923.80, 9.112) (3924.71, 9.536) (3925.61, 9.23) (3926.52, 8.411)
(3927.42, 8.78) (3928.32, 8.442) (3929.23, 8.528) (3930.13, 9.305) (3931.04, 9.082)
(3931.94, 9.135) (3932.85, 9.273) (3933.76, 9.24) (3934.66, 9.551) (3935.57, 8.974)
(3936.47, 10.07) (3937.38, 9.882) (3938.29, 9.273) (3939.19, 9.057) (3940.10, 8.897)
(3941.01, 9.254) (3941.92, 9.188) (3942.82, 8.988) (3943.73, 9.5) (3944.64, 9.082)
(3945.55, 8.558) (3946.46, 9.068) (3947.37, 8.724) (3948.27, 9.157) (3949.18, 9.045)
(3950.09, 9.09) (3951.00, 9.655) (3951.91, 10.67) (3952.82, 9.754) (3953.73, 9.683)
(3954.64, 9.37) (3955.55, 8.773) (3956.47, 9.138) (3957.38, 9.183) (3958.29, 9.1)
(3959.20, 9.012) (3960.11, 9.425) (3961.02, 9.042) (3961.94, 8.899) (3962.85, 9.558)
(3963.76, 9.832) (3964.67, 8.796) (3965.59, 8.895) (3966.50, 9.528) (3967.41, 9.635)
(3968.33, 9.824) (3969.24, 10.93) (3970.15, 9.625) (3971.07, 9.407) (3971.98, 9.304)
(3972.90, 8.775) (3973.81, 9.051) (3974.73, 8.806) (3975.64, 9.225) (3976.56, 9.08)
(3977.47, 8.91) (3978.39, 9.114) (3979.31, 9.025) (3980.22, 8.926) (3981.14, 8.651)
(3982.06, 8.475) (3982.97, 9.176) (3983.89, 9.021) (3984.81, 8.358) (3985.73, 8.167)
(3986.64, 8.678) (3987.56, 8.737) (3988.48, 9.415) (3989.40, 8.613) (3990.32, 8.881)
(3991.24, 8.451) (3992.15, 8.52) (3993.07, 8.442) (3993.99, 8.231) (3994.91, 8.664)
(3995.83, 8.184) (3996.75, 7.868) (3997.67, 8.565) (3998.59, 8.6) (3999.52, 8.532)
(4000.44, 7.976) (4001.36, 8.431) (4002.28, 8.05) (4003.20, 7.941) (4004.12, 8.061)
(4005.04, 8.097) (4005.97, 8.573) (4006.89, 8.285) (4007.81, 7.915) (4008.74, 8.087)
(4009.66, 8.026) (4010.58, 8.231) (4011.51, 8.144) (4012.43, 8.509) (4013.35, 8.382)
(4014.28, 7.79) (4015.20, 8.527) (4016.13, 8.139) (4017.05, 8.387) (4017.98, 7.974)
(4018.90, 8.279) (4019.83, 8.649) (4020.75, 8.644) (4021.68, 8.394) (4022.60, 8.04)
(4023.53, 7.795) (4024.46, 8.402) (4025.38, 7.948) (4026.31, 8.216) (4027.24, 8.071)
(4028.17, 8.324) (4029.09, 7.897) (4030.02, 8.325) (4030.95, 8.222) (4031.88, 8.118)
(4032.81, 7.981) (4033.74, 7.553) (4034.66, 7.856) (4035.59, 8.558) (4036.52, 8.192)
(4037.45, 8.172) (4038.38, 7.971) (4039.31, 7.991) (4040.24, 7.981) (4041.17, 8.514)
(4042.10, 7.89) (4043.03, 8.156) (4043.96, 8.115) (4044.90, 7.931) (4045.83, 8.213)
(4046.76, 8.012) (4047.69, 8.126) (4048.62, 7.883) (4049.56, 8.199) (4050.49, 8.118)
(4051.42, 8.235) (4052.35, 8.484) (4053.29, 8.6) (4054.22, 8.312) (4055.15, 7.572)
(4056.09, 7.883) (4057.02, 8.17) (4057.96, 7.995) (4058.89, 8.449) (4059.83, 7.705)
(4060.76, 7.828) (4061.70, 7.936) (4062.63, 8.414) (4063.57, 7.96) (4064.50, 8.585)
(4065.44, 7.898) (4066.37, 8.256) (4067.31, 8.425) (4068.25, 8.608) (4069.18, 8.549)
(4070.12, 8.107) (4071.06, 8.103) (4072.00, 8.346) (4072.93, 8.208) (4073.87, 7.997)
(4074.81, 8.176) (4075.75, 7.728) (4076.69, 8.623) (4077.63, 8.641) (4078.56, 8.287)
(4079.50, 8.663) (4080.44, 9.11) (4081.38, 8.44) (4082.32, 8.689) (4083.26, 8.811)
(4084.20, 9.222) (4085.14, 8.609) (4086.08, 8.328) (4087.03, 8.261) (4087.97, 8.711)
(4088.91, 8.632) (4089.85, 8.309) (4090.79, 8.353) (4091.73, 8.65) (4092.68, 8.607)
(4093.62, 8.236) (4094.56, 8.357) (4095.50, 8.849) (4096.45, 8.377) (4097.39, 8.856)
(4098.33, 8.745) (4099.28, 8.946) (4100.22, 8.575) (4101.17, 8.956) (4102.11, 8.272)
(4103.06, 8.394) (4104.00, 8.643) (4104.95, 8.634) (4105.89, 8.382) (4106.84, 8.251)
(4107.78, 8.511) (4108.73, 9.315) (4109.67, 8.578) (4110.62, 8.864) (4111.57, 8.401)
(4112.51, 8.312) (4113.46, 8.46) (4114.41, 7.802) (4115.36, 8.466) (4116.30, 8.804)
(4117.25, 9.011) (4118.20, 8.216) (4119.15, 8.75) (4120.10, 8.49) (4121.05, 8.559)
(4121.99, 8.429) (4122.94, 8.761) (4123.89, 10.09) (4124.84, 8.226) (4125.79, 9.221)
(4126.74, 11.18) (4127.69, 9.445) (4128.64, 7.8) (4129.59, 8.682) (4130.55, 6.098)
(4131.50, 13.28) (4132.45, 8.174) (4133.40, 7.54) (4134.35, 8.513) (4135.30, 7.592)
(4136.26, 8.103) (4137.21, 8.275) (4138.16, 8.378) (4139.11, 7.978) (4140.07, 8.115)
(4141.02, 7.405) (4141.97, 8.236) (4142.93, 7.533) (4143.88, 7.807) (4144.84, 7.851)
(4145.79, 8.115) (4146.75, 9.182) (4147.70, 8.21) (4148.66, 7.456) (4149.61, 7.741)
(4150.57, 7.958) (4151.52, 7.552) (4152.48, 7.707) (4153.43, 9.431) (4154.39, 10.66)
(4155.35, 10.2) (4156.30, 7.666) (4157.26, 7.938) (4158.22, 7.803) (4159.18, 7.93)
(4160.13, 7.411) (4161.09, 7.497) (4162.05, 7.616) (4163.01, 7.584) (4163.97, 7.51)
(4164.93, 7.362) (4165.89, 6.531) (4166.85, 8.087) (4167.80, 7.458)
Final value -1.7 angstroms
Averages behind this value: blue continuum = 8.18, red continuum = 8.24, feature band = 8.57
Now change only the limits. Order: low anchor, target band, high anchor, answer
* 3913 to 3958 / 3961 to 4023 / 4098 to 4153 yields 2.3 angstroms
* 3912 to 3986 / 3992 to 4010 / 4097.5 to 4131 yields 1.5 angstroms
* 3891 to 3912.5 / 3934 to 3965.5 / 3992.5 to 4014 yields -1.7 angstroms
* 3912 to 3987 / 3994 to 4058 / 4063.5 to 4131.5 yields 5.0 angstroms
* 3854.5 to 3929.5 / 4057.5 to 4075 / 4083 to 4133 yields 1.4 angstroms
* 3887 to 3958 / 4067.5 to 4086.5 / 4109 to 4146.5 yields 0.5 angstroms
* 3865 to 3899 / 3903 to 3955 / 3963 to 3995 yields 1.5 angstroms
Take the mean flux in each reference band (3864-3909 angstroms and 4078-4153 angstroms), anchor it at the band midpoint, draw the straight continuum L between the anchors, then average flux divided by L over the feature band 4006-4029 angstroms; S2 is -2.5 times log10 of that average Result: 0.11 mag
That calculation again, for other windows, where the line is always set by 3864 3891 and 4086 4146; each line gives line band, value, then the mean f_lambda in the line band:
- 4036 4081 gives 0.09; 8.2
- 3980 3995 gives 0.08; 8.67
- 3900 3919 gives 0.07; 9.17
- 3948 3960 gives 0.02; 9.36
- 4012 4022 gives 0.10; 8.33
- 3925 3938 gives 0.06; 9.14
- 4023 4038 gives 0.12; 8.1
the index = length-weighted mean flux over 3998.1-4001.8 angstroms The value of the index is 8.37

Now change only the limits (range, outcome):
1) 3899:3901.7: 9.65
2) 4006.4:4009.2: 8.1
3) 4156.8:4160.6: 7.78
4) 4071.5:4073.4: 8.29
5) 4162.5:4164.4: 7.54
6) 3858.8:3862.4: 10.3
